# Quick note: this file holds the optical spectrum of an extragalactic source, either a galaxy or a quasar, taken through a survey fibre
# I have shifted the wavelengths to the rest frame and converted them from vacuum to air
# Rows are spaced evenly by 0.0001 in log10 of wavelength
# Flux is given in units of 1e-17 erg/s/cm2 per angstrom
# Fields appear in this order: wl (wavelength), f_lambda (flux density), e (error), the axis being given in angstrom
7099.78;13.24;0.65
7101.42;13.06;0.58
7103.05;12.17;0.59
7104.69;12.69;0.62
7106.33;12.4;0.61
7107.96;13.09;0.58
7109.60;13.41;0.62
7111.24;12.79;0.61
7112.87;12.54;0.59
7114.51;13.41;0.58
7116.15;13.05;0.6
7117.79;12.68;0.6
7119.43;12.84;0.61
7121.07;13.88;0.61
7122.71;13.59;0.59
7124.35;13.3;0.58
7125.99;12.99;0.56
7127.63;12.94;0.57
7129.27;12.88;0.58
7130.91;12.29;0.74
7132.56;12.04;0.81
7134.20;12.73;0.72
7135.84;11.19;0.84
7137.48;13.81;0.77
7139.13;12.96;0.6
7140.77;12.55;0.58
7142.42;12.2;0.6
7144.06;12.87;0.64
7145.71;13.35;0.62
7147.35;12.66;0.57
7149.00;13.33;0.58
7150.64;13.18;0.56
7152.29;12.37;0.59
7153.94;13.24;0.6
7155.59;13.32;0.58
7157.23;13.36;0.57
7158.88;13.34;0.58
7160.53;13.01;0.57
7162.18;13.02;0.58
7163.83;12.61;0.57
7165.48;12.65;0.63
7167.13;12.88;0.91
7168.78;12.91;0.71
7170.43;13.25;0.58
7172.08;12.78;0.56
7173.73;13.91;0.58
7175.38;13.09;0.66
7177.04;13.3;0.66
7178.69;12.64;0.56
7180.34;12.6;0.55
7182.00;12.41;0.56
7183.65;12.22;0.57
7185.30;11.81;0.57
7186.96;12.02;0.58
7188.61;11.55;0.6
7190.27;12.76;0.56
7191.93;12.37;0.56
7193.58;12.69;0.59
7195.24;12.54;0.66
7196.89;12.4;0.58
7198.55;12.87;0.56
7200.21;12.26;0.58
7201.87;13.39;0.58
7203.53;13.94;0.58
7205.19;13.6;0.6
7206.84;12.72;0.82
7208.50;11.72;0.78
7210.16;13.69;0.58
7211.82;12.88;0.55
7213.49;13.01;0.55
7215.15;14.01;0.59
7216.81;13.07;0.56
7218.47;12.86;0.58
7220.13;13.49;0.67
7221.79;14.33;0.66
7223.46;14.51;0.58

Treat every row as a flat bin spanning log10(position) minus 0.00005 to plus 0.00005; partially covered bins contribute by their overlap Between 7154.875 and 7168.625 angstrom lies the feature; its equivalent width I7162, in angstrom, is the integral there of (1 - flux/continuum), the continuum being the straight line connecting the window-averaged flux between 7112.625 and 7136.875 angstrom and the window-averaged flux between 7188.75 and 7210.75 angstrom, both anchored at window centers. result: -0.21 angstrom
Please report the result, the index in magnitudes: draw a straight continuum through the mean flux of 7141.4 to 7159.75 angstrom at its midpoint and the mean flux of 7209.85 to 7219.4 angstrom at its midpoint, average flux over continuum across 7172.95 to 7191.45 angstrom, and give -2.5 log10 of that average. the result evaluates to 0.05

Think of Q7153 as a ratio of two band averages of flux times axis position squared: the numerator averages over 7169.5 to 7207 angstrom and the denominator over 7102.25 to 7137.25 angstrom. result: 1.0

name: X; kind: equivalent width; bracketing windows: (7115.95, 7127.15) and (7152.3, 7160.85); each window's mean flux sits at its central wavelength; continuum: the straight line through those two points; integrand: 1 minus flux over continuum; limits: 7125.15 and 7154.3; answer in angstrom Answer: 1.0 angstrom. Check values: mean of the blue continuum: 13.2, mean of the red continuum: 13.2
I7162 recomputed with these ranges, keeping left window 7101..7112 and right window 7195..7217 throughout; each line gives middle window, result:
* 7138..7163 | -0.20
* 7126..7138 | 0.28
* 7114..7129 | -0.41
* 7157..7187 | 0.22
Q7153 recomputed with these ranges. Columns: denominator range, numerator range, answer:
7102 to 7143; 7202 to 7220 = 1.05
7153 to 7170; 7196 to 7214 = 1.01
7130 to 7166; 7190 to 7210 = 1.01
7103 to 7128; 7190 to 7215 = 1.02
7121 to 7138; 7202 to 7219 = 1.05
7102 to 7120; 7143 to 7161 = 1.03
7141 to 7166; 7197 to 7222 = 1.03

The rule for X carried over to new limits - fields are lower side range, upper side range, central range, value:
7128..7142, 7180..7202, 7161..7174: -0.53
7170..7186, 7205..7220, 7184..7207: 0.55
